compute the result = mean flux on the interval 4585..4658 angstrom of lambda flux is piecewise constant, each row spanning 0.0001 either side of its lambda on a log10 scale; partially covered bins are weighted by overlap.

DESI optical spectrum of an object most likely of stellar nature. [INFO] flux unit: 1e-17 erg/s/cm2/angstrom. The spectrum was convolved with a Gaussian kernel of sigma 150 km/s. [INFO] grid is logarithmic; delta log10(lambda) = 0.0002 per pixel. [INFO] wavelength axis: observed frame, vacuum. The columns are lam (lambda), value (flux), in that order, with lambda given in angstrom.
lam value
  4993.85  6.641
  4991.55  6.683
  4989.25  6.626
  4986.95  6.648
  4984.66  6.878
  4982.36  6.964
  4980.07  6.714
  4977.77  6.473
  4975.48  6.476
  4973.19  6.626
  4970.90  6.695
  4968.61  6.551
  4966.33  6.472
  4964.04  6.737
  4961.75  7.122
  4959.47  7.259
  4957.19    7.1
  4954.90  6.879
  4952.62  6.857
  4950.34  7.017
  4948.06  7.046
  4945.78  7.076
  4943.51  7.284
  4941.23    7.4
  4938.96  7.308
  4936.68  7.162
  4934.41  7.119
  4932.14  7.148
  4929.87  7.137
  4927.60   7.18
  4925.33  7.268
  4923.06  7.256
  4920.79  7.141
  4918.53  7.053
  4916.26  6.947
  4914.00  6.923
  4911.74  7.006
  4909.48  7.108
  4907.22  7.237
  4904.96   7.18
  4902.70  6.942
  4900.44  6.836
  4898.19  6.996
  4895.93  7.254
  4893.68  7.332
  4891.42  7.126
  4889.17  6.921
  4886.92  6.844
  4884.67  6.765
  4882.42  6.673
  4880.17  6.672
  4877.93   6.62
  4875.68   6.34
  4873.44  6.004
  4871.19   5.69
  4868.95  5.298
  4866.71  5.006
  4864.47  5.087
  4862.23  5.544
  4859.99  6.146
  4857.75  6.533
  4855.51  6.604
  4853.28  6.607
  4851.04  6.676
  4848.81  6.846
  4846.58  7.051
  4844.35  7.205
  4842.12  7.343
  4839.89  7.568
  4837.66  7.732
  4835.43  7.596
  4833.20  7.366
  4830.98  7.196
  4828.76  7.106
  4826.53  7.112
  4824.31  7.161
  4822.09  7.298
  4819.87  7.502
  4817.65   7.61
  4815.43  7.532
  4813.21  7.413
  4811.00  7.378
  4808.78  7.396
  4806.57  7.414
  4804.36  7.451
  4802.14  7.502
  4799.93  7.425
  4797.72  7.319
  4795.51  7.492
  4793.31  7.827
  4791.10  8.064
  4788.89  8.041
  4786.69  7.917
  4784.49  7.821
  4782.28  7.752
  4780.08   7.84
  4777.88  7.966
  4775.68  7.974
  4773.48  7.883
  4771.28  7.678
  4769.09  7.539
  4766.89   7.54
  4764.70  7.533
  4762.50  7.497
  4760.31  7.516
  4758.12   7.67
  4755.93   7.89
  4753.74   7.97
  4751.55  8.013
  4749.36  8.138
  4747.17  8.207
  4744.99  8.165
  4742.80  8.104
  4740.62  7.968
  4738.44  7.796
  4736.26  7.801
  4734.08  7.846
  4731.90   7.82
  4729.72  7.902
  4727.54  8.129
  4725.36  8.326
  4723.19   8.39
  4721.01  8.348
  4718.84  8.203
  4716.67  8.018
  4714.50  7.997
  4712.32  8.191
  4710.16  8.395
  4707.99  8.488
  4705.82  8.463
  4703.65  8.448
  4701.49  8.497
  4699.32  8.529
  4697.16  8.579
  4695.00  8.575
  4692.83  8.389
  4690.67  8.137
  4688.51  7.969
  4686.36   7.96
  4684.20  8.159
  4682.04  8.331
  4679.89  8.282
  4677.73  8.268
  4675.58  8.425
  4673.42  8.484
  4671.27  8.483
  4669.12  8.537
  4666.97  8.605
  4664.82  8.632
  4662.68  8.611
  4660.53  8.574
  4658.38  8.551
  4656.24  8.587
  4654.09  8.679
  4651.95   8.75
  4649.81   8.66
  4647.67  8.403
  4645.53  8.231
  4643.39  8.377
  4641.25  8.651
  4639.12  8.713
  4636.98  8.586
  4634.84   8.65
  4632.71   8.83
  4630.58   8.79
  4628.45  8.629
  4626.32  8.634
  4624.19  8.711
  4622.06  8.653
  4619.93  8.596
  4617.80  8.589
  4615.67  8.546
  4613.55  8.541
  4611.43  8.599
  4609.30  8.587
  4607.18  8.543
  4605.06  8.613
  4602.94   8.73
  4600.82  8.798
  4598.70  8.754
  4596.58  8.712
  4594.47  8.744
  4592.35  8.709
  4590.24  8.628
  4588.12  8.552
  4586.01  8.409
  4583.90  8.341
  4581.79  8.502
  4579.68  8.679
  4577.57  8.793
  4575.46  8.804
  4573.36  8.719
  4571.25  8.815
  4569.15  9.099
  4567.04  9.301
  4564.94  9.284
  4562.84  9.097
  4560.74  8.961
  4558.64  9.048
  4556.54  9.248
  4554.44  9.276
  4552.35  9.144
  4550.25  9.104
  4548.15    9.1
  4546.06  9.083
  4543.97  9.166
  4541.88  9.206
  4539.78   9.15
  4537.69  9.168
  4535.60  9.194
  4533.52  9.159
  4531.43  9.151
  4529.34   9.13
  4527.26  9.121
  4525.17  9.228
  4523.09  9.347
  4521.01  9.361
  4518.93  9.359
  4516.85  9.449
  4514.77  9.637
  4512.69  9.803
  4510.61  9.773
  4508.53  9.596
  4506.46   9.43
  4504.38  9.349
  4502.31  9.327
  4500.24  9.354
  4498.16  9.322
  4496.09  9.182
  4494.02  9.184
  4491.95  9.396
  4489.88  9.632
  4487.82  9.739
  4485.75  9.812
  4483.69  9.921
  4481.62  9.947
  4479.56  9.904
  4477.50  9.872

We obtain 8.62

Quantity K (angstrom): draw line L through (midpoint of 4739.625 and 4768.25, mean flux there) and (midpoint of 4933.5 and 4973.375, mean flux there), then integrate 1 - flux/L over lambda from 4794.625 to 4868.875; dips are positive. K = 5.1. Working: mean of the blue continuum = 7.86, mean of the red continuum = 6.99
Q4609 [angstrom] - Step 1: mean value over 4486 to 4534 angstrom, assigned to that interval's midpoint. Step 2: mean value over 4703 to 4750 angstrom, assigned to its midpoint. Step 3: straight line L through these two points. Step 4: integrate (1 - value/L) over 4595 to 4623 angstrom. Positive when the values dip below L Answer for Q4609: 0.6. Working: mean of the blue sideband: 9.4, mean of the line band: 8.64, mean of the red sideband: 8.14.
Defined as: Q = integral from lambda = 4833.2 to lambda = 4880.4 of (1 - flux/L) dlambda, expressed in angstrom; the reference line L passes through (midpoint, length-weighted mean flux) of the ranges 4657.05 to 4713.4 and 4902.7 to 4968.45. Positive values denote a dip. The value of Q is 6.3 angstrom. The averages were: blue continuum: 8.41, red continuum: 7.08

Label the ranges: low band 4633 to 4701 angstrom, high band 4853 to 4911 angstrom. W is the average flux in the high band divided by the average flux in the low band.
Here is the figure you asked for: 0.77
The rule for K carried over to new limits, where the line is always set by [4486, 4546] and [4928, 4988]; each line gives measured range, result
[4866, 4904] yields 3.9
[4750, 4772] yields 0.9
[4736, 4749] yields 0.1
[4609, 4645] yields 0.5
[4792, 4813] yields 0.8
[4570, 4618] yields 1.5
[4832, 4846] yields 0.2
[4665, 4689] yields 0.4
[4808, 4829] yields 0.9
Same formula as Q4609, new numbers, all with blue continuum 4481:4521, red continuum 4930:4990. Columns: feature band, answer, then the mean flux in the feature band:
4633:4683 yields 0.60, 8.53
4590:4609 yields 0.58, 8.69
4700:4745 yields 0.59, 8.16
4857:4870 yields 3.29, 5.58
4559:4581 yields 0.44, 8.95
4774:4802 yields 0.41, 7.78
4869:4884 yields 2.26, 6.27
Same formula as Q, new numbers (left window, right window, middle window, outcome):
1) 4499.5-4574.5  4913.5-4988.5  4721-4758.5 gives 0.5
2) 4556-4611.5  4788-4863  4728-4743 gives -0.1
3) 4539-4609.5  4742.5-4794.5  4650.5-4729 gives -1.1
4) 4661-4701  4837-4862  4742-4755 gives -0.5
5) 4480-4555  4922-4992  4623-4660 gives 0.3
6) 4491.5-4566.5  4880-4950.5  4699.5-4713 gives -0.3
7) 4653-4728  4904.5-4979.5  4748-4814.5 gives 1.6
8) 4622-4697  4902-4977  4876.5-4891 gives 1.1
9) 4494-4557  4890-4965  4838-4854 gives 1.0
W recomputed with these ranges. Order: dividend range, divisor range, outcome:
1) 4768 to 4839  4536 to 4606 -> 0.85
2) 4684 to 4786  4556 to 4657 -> 0.92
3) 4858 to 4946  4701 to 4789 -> 0.85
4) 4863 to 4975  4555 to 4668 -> 0.78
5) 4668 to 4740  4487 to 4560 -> 0.89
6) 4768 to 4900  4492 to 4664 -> 0.80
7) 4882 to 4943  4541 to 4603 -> 0.80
